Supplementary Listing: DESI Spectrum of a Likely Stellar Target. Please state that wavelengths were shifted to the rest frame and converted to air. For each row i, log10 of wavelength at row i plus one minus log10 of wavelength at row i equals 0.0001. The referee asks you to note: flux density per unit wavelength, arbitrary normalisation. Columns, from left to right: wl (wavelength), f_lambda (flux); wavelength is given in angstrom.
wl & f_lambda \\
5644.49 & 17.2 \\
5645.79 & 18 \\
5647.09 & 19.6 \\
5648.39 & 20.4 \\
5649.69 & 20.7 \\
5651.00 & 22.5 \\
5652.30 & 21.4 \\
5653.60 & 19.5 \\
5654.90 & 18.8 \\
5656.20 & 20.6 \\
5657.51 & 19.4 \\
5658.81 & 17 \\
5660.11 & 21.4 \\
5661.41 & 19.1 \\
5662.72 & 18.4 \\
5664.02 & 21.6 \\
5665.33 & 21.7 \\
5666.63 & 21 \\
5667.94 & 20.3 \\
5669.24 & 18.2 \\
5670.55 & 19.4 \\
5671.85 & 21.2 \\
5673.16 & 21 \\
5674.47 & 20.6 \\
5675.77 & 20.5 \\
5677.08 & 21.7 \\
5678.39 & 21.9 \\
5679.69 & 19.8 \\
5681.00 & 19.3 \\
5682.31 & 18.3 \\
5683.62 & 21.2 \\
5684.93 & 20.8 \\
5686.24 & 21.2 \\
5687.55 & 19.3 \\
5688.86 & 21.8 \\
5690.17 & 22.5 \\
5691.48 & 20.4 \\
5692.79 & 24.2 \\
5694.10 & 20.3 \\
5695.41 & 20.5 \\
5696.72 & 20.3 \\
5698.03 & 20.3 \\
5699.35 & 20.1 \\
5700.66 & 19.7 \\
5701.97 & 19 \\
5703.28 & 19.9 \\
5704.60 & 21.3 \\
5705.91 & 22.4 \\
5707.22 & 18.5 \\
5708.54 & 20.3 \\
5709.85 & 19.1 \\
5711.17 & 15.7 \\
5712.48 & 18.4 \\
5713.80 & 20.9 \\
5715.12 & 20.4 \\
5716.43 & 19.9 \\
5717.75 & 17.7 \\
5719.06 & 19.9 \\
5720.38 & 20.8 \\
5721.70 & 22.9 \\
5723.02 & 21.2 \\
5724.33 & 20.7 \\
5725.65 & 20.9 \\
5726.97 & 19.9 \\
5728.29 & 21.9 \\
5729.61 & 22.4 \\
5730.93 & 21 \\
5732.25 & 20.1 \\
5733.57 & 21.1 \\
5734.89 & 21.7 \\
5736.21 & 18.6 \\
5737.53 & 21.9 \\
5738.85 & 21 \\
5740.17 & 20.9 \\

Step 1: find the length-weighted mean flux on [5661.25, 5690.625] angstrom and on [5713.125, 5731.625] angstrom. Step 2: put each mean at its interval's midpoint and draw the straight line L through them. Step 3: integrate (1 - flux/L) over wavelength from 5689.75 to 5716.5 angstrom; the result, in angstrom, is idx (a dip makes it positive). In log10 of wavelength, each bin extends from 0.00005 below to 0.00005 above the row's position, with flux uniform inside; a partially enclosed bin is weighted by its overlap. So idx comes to 0.6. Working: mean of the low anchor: 20.5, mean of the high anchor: 20.7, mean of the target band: 20.2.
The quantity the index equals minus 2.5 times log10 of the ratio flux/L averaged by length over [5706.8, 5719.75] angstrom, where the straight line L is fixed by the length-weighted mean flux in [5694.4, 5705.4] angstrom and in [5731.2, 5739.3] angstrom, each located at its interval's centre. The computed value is 0.07 mag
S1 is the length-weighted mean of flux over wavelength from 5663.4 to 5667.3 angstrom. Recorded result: 21.4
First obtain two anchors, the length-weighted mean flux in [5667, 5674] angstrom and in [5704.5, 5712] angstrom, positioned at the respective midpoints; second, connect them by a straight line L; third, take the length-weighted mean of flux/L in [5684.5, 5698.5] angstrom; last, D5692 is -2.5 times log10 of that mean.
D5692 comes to -0.07 mag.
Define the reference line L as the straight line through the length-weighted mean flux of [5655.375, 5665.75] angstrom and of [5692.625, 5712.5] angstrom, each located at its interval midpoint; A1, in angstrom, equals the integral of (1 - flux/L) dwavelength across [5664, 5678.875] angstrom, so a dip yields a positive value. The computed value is -0.6 angstrom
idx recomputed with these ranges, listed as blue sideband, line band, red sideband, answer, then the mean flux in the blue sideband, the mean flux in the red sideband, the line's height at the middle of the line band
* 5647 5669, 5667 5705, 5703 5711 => -0.86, 20.2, 20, 20.1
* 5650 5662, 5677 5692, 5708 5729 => -0.47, 20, 20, 20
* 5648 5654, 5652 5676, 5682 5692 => 0.99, 21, 20.8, 20.9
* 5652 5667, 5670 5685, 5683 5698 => 0.11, 19.9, 21.1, 20.6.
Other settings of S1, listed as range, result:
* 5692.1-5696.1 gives 21.7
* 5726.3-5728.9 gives 20.9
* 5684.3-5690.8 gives 21.1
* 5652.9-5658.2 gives 19.6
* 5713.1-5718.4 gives 19.7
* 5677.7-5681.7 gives 20.3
